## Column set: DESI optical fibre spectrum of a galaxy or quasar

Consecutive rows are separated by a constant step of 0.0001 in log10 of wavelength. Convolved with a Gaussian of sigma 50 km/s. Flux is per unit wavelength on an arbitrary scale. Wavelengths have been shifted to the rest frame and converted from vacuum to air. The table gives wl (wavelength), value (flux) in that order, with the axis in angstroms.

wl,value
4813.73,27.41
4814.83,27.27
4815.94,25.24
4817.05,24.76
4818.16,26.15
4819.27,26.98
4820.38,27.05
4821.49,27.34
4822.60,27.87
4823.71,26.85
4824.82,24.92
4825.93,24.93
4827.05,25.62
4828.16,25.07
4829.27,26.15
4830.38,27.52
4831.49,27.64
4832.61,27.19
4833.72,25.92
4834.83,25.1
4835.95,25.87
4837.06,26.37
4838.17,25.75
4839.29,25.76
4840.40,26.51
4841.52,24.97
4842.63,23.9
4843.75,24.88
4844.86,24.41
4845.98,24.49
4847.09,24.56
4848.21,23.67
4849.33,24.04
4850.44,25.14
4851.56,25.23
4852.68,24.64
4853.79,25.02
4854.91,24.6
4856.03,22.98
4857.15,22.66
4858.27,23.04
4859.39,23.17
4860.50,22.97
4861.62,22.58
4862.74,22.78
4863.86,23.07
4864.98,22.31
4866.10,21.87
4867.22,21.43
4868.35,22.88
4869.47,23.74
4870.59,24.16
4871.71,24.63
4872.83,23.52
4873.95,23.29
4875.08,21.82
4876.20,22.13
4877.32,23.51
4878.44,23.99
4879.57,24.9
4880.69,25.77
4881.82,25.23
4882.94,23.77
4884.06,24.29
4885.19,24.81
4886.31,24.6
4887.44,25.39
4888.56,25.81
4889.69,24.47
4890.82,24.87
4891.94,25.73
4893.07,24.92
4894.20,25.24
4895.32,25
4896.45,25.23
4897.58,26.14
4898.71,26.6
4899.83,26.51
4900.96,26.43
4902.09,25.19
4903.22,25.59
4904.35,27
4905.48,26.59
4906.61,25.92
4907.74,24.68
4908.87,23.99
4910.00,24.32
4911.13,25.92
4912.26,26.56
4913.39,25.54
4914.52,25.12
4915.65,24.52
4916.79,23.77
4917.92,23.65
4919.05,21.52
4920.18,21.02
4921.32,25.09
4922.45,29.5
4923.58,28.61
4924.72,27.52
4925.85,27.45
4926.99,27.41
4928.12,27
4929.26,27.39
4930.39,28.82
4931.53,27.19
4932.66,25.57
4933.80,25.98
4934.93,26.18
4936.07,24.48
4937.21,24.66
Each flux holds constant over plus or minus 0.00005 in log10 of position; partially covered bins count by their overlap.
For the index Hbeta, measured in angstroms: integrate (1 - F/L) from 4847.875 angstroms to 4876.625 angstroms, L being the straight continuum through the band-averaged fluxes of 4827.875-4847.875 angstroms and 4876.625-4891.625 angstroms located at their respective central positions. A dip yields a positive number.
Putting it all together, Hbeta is 2.1 angstroms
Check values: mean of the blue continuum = 25.7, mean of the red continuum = 24.7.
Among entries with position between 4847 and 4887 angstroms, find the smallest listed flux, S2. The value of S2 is 21.43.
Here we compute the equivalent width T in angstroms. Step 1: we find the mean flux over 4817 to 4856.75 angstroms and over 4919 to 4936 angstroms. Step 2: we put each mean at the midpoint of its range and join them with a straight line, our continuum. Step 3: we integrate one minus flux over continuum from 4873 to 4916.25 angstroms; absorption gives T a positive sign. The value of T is 1.9 angstroms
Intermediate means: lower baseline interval 25.5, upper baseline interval 26.5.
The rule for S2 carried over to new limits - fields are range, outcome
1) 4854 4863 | 22.58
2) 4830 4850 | 23.67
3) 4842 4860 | 22.66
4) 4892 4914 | 23.99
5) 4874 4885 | 21.82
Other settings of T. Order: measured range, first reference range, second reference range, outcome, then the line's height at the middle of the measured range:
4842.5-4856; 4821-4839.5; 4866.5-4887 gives 0.4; 25.2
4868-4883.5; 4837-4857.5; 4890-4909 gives 0.9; 25.2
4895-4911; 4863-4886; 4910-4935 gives -0.5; 25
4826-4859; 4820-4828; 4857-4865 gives -0.7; 24.6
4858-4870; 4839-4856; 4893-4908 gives 1.1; 25.1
